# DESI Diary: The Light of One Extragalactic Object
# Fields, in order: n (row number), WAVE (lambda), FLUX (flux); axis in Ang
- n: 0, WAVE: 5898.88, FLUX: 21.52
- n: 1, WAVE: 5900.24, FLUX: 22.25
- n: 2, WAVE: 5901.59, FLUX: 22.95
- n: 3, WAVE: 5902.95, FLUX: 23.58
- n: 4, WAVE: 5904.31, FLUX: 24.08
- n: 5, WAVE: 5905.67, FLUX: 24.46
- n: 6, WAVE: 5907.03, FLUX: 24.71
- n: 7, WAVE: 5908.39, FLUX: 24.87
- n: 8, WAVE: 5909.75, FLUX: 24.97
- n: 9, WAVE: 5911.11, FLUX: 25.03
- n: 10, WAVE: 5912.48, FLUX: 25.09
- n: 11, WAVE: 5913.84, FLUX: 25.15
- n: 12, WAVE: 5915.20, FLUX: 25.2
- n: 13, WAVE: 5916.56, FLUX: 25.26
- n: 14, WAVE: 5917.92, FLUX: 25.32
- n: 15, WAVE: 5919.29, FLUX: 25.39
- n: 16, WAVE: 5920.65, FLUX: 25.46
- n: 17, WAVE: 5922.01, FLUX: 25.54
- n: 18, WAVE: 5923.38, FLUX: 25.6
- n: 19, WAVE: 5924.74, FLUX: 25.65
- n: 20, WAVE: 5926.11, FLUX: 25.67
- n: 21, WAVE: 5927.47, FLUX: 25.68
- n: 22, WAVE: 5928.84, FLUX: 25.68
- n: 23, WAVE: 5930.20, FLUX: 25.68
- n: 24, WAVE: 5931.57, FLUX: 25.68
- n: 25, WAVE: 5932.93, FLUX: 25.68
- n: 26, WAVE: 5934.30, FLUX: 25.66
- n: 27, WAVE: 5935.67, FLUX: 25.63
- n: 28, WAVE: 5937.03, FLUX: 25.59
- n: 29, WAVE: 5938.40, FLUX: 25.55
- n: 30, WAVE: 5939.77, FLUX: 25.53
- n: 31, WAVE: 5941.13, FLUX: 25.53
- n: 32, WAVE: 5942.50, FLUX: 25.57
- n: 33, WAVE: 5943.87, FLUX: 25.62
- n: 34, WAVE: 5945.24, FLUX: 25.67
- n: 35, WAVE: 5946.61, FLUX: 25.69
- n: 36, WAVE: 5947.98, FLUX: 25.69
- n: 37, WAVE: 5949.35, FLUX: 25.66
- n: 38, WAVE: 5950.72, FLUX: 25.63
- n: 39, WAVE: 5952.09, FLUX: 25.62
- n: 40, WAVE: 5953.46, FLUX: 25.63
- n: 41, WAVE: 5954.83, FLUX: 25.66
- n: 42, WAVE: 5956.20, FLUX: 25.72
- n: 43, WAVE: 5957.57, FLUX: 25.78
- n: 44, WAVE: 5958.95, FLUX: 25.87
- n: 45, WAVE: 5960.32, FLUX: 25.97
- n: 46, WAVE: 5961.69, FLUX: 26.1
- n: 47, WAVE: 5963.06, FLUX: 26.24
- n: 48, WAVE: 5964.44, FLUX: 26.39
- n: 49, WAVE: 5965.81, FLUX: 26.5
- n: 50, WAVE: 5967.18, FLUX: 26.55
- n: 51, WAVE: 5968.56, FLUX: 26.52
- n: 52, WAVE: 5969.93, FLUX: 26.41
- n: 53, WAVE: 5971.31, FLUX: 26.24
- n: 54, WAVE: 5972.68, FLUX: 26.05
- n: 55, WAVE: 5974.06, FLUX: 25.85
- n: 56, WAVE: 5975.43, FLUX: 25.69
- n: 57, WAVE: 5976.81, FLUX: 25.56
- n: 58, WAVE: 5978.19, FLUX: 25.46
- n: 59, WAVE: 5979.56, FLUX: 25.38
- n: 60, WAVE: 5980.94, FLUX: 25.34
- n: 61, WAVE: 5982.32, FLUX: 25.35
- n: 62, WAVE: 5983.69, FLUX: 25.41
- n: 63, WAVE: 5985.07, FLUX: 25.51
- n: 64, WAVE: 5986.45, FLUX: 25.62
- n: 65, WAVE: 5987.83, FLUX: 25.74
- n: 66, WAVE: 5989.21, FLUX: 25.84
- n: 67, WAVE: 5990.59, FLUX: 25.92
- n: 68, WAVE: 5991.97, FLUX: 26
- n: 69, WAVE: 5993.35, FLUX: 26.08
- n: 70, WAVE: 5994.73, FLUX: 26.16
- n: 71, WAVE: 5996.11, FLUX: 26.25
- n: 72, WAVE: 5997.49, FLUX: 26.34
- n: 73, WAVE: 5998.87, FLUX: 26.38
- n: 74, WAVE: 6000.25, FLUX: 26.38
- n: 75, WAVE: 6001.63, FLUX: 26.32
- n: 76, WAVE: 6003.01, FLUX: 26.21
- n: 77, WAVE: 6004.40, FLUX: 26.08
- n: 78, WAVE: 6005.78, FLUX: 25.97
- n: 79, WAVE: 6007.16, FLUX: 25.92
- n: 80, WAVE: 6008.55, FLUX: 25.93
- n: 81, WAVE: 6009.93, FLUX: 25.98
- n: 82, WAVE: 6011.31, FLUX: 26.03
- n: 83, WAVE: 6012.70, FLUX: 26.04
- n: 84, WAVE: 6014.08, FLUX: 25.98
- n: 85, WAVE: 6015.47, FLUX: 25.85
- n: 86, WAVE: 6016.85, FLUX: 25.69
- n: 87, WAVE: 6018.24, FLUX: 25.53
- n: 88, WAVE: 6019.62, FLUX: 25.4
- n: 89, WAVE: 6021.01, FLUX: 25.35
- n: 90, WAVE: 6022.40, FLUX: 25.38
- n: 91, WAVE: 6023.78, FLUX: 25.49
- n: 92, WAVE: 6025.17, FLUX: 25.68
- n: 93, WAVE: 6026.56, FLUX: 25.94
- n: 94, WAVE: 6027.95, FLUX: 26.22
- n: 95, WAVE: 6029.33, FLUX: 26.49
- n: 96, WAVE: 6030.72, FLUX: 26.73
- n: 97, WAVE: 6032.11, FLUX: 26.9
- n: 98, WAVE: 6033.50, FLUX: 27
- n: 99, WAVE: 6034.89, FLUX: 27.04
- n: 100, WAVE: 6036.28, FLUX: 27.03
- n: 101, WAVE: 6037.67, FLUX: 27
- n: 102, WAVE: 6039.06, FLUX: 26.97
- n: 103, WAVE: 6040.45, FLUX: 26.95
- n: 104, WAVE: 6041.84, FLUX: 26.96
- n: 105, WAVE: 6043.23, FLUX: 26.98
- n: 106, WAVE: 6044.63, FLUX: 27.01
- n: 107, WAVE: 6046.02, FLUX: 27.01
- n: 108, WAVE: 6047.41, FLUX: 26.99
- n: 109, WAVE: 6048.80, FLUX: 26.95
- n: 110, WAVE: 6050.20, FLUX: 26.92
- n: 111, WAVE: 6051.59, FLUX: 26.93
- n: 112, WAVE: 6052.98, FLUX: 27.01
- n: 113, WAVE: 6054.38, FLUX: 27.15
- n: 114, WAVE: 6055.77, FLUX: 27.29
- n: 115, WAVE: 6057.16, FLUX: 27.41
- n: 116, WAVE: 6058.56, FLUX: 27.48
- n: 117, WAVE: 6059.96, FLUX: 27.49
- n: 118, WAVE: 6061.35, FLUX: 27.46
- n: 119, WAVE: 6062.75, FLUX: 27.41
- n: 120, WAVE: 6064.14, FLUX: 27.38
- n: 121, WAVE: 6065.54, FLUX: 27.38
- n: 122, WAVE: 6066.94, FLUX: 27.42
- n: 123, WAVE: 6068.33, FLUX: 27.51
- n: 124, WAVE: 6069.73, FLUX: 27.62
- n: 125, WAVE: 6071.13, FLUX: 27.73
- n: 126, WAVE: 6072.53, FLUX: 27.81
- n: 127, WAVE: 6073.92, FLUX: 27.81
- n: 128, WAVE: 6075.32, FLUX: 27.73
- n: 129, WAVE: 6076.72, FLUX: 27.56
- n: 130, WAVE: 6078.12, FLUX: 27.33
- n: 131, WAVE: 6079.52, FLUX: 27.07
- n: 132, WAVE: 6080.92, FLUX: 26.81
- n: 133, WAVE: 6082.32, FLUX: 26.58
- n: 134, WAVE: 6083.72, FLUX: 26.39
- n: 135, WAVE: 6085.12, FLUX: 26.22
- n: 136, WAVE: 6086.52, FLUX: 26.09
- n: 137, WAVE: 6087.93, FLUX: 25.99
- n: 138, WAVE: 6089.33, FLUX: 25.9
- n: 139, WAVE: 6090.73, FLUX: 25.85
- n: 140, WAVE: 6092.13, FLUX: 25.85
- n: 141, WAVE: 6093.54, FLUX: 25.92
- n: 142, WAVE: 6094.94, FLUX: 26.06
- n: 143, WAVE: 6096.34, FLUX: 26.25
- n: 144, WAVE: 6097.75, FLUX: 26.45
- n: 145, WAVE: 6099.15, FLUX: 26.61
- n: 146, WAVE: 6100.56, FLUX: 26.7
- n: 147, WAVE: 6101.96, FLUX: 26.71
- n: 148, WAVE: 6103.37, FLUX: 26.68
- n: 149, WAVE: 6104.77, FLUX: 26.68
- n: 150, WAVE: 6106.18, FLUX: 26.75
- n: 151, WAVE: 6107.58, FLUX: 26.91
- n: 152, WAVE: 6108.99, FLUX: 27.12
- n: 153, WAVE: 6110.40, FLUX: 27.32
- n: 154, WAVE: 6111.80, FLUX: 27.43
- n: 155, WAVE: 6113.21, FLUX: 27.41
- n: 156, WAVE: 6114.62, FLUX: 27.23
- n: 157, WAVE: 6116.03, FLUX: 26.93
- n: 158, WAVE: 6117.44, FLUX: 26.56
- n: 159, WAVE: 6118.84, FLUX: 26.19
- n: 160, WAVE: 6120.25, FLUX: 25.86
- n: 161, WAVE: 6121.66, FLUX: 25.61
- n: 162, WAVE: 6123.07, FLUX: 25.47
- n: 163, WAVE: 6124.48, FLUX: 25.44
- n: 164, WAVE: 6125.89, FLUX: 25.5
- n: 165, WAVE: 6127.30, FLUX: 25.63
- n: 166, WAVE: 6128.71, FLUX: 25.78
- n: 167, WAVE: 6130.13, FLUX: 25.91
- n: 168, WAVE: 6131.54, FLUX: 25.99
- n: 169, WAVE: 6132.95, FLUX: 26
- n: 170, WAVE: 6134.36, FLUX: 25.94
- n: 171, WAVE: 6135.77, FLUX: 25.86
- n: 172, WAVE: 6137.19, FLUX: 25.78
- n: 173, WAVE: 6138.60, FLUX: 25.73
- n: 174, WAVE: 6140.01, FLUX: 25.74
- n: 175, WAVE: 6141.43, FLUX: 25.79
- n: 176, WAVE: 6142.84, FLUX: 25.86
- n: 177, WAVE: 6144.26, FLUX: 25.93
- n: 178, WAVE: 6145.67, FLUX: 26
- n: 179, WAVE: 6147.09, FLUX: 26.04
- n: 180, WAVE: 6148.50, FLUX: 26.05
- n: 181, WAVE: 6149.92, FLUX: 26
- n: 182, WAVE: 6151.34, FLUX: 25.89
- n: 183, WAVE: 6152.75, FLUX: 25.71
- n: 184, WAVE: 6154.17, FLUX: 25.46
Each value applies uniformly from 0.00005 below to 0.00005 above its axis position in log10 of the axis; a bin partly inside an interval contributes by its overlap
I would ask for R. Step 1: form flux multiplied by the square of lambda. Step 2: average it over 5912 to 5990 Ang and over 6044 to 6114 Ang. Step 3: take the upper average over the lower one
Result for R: 1.09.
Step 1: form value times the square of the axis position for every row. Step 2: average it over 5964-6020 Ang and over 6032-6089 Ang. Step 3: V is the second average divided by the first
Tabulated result 1.07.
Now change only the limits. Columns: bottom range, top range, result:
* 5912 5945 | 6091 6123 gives 1.10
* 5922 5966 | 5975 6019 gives 1.02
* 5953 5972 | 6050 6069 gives 1.08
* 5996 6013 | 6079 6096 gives 1.03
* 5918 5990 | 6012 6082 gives 1.08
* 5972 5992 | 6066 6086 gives 1.10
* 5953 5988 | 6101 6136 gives 1.07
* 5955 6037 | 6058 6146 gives 1.06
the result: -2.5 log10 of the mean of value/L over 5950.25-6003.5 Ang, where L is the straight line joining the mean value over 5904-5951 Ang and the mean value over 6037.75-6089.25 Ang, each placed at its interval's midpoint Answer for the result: 0.00 mag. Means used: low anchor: 25.4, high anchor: 27.1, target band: 25.9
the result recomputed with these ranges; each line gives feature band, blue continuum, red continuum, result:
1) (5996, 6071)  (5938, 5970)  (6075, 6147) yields -0.021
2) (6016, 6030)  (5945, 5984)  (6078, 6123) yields 0.017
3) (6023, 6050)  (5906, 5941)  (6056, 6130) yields -0.017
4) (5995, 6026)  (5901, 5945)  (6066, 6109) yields 0.005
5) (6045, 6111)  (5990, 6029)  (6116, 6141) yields -0.042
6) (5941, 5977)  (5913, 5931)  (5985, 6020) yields -0.008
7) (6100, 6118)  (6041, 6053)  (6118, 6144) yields -0.035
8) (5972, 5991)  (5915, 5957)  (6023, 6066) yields 0.023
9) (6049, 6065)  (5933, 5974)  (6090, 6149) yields -0.047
